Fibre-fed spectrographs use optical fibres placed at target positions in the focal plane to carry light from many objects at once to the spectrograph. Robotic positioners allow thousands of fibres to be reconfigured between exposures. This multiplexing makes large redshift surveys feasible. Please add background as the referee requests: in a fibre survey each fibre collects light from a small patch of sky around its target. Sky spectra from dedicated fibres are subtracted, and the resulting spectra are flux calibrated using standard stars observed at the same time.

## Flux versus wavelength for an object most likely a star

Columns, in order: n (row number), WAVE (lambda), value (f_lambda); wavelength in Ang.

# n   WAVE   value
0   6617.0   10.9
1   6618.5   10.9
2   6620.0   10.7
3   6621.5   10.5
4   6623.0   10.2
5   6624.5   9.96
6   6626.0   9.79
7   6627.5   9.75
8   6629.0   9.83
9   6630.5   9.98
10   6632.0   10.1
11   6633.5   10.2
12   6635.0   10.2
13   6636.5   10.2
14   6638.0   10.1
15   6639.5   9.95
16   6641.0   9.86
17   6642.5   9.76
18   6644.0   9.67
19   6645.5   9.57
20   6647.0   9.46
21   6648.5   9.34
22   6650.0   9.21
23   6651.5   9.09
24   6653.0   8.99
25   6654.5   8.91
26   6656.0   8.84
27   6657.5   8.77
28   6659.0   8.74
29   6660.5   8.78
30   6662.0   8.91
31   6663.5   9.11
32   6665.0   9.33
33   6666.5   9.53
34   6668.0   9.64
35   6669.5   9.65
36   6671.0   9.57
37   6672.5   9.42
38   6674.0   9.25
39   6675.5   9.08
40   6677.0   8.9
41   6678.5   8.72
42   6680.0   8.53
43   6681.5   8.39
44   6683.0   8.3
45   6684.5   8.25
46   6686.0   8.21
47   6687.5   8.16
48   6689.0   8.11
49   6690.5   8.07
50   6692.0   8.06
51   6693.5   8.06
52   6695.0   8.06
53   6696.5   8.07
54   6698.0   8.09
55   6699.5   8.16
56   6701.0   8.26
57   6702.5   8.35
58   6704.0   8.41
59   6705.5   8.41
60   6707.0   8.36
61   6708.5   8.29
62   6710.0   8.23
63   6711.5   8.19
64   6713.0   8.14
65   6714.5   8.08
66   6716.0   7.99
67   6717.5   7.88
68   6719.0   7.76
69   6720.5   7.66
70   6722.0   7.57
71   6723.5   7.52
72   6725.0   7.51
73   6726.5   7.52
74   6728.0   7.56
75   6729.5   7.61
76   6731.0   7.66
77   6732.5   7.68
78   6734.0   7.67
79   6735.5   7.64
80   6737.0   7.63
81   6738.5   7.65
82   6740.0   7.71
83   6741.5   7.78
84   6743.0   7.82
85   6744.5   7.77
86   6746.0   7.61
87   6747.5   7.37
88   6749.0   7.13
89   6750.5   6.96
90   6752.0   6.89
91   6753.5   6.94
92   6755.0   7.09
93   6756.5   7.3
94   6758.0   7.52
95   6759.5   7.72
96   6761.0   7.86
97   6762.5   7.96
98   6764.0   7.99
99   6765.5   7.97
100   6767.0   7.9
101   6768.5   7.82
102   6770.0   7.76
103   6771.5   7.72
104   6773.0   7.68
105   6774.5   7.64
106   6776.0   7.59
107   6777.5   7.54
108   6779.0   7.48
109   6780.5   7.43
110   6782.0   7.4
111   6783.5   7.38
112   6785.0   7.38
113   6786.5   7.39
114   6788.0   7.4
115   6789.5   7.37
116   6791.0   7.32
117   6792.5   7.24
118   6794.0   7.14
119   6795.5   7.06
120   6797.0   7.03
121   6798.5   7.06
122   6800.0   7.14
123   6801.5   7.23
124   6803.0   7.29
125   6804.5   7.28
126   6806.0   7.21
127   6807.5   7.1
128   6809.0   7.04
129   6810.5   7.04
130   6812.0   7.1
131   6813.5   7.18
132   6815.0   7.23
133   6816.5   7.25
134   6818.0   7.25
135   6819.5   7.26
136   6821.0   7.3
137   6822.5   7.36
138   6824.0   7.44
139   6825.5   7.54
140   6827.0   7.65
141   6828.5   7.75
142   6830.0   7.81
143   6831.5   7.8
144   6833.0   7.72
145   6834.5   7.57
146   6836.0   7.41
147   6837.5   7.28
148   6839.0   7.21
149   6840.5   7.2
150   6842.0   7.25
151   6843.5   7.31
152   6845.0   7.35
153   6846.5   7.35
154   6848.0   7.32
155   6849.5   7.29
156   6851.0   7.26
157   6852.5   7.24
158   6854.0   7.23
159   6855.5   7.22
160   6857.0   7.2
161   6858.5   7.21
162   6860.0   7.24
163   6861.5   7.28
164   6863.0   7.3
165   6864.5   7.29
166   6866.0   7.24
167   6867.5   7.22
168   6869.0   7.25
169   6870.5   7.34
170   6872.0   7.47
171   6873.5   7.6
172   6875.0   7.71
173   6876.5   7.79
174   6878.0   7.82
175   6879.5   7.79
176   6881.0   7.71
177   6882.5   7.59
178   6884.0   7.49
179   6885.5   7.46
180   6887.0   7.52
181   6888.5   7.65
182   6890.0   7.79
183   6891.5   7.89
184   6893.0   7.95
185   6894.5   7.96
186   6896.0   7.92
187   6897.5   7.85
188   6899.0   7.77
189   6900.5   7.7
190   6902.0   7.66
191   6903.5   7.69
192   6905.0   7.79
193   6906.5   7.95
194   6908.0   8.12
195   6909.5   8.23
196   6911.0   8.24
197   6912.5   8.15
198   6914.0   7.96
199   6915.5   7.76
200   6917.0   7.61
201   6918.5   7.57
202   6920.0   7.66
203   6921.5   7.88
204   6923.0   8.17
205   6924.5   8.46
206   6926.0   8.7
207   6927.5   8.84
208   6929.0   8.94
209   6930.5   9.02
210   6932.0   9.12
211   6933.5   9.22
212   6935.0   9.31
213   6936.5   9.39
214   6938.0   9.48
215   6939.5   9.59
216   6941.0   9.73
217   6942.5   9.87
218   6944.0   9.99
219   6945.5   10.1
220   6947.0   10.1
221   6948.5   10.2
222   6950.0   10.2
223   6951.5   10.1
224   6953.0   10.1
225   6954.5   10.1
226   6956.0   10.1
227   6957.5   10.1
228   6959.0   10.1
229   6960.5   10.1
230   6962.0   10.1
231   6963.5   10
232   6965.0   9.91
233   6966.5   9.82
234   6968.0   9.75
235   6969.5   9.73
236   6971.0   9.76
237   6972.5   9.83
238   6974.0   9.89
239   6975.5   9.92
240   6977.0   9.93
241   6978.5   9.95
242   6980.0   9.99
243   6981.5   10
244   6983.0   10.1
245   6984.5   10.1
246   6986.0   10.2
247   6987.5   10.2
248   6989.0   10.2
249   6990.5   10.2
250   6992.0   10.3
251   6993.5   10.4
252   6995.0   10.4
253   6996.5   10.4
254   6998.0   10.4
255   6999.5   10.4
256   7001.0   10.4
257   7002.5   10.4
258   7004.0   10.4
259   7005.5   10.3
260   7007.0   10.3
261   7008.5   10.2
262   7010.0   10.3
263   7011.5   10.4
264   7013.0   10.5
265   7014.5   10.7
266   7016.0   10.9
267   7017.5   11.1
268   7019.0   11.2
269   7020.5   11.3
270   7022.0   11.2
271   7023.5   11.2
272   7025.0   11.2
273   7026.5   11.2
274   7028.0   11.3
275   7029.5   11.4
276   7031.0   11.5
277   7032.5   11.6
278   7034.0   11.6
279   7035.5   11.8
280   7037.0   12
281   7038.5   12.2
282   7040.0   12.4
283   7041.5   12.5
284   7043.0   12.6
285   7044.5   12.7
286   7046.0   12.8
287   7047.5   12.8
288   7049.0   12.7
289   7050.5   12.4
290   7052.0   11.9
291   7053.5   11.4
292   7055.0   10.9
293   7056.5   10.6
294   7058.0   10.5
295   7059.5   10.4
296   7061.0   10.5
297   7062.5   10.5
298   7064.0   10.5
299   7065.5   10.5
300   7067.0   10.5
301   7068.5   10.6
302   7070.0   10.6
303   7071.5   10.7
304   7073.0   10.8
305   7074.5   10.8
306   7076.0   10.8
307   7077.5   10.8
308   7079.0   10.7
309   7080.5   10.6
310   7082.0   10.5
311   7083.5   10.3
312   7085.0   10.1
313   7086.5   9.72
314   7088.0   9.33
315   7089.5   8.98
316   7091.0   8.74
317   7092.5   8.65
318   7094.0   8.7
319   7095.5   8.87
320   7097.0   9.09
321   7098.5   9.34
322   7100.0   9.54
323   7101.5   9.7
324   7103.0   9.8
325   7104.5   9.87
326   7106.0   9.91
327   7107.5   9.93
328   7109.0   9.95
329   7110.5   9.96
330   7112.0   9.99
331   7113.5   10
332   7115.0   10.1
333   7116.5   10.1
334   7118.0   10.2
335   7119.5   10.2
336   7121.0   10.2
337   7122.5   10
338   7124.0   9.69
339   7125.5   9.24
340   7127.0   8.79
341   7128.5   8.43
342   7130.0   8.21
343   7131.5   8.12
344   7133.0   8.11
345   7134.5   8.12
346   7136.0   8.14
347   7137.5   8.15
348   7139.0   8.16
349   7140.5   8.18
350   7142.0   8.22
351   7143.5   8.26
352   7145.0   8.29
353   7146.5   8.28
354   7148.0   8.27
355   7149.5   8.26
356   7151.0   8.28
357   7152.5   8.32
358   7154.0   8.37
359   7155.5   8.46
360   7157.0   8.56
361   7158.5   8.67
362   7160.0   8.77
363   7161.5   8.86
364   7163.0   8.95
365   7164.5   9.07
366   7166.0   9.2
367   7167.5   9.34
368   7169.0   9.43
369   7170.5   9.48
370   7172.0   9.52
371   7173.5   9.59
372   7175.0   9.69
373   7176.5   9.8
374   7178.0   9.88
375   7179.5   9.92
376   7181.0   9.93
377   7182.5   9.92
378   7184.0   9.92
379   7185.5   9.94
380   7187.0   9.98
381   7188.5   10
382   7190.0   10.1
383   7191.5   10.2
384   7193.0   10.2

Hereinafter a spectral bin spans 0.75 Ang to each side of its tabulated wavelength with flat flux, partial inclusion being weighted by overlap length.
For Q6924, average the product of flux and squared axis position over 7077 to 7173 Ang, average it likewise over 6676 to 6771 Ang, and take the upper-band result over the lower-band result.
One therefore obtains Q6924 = 1.31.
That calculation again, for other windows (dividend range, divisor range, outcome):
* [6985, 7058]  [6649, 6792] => 1.51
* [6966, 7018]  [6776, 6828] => 1.48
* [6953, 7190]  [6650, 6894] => 1.41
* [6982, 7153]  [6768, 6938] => 1.42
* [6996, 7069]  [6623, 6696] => 1.36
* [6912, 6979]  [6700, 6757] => 1.29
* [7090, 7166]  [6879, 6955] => 1.12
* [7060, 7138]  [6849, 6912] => 1.36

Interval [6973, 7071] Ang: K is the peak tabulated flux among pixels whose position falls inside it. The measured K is 12.8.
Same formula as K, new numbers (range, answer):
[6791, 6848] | 7.81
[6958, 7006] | 10.4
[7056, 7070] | 10.6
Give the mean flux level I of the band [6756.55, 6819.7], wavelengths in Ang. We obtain 7.41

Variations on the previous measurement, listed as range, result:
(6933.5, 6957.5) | 9.88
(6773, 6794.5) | 7.42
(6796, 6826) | 7.21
